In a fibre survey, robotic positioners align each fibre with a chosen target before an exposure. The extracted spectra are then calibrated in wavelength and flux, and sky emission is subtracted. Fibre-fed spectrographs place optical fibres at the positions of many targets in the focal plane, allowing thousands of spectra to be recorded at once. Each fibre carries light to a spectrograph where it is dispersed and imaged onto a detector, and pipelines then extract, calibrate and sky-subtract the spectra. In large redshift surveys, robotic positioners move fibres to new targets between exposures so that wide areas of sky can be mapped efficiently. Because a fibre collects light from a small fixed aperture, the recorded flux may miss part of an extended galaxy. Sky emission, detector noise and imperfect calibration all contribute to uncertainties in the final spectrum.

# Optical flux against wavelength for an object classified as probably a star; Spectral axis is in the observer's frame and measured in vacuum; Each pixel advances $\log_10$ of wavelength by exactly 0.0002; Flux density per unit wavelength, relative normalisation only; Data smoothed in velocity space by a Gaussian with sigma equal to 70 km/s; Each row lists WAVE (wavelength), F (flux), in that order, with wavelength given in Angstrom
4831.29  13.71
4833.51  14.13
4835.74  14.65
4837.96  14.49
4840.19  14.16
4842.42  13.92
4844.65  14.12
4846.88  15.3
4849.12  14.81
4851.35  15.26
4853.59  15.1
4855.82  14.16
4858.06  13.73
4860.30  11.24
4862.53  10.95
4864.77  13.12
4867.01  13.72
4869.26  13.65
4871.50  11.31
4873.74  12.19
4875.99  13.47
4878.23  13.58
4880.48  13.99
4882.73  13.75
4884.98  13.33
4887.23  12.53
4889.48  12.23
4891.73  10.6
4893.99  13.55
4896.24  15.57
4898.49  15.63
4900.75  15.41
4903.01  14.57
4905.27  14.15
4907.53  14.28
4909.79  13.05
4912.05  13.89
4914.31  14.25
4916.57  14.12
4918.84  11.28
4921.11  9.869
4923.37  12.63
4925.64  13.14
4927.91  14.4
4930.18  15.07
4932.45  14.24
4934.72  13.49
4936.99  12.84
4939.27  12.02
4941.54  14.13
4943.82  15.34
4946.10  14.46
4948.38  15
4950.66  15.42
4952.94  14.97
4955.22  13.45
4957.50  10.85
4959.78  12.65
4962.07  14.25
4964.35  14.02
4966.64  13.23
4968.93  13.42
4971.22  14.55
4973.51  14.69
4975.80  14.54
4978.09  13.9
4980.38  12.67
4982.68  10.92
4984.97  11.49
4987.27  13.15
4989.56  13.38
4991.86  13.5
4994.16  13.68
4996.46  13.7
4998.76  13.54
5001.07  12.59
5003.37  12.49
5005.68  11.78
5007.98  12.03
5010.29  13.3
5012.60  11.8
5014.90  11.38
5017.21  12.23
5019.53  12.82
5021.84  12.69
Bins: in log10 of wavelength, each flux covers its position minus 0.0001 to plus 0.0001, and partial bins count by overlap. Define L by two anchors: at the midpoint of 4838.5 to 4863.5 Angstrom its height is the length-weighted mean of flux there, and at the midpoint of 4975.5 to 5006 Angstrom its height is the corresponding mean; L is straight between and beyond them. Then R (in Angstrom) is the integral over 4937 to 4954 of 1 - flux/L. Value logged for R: -1.43 Angstrom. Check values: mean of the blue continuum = 13.9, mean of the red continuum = 12.9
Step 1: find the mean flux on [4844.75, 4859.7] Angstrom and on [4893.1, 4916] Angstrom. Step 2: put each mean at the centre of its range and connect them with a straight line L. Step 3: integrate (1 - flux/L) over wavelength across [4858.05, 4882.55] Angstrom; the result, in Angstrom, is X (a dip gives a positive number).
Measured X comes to 2.9 Angstrom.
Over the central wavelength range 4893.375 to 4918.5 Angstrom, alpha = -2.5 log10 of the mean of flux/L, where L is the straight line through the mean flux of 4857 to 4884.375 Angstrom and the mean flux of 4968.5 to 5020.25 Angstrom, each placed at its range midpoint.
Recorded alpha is -0.113 mag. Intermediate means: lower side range 12.9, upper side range 12.9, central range 14.3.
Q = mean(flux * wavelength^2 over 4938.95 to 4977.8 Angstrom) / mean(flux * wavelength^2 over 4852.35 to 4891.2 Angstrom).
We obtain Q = 1.11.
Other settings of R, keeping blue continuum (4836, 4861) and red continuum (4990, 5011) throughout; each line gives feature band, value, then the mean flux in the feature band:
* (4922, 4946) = -0.34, 13.7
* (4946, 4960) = -0.51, 13.9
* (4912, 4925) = 1.03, 12.6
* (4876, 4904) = 0.39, 13.7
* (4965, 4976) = -0.69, 14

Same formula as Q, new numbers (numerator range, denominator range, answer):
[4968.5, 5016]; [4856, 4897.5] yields 1.05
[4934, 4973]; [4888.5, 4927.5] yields 1.04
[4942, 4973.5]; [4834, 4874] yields 1.07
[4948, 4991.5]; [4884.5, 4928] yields 1.03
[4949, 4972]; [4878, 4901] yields 1.04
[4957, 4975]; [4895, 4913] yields 0.96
